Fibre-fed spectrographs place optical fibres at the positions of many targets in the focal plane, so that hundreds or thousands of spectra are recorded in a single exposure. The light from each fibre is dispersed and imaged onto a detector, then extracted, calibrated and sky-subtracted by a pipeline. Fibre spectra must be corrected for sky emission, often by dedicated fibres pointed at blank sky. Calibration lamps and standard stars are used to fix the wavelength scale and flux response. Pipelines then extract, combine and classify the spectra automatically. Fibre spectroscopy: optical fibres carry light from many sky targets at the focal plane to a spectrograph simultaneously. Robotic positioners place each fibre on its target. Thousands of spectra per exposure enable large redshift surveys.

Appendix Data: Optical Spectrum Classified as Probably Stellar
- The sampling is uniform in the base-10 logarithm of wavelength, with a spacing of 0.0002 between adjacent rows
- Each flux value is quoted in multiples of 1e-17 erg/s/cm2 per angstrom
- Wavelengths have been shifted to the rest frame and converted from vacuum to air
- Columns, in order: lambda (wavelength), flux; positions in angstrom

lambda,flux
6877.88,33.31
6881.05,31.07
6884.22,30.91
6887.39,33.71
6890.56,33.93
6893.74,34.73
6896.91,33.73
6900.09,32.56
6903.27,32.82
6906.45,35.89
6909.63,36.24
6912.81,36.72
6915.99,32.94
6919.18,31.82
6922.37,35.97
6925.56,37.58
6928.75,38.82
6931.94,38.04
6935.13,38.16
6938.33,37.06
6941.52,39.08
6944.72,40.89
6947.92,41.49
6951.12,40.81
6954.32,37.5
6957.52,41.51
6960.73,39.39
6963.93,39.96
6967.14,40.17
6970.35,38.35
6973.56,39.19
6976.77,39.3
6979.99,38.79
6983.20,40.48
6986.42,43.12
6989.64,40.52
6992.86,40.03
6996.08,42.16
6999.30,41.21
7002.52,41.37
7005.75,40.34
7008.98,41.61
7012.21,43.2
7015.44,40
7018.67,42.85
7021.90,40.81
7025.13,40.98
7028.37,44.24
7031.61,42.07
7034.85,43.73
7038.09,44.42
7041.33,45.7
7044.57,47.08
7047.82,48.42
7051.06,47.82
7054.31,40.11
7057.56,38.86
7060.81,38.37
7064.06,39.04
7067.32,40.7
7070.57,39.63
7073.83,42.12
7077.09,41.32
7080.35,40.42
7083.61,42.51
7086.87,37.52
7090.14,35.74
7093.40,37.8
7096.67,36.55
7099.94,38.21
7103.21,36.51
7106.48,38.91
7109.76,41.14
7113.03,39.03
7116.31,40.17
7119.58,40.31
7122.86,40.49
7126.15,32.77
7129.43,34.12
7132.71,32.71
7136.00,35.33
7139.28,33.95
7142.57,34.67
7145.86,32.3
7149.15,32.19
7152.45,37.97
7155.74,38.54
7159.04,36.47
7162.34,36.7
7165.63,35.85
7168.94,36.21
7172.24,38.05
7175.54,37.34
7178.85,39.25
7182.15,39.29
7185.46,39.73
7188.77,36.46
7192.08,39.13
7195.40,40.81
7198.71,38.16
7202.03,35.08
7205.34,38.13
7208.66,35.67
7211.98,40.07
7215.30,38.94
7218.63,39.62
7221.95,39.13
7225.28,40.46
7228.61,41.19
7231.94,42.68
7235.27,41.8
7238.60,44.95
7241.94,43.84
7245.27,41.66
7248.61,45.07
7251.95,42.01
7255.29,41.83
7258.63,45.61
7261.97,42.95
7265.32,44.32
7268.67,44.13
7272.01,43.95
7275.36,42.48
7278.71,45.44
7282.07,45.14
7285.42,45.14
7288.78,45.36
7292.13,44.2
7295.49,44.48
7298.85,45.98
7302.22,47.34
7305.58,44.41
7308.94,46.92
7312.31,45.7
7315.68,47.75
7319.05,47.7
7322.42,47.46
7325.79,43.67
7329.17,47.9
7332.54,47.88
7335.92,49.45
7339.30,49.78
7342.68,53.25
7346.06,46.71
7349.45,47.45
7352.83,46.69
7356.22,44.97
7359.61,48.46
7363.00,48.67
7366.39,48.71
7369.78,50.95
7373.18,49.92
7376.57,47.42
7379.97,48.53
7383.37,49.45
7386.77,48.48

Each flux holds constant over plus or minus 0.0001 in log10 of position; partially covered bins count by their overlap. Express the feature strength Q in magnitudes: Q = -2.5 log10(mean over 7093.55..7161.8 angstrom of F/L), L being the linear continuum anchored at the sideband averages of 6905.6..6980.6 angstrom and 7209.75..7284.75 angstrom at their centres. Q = 0.12 mag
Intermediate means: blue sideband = 38.2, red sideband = 42.6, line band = 36.6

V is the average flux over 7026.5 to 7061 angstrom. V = 43.9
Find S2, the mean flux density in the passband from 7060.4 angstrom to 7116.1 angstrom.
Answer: 39.2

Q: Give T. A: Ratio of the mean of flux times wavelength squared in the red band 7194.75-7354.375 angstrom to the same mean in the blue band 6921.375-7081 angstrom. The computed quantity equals 1.16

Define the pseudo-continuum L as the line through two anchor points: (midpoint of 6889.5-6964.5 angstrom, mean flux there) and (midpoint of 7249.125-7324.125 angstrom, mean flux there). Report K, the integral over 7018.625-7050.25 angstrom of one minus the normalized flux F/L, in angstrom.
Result -3.9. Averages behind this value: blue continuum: 37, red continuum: 45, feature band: 44.2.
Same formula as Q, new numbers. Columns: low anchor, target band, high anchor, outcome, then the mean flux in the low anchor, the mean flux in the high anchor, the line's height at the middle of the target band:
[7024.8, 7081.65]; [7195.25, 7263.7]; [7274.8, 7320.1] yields 0.10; 42.5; 45.6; 44.8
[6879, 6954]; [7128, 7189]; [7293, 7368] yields 0.18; 35.9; 47.3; 42.6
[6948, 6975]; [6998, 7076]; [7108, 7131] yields -0.09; 39.7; 38.3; 39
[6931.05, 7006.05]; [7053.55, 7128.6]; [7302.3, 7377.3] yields 0.09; 40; 47.8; 42.6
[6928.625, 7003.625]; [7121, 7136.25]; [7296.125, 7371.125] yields 0.23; 39.9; 47.6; 43.3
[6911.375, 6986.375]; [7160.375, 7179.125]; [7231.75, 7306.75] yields 0.15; 38.5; 44.2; 42.4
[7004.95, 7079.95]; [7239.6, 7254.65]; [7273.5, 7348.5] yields 0.06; 42.3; 46.6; 45.5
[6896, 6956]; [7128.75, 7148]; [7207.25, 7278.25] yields 0.19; 36.8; 42.1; 40.4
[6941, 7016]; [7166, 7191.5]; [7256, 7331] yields 0.15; 40.5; 45.3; 43.6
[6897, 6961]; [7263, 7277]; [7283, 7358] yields 0.05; 37.1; 46.8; 45.6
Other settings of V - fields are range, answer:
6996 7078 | 42.2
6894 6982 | 37.6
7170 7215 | 38.2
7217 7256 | 42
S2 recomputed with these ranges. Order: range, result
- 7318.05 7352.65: 48.1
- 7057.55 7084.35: 40.3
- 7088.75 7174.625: 36.6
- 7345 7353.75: 47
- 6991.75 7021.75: 41.4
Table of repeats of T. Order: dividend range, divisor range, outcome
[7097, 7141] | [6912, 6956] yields 1.04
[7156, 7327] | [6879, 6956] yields 1.28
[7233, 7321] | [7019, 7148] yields 1.19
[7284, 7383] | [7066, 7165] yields 1.34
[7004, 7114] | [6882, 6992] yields 1.14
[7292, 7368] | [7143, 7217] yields 1.32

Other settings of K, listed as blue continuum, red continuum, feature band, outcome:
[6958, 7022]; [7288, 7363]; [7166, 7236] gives 9.2 angstrom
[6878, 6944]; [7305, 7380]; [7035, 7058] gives -3.4 angstrom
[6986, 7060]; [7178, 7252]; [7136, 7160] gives 3.4 angstrom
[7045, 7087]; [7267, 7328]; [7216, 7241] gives 1.6 angstrom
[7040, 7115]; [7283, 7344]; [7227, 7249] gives 0.9 angstrom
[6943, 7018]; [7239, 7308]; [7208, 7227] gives 1.9 angstrom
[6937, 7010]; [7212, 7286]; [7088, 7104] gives 1.7 angstrom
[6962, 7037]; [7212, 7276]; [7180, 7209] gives 2.7 angstrom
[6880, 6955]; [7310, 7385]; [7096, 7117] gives 1.3 angstrom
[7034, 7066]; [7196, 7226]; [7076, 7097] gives 1.6 angstrom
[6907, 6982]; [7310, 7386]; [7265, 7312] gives 1.7 angstrom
